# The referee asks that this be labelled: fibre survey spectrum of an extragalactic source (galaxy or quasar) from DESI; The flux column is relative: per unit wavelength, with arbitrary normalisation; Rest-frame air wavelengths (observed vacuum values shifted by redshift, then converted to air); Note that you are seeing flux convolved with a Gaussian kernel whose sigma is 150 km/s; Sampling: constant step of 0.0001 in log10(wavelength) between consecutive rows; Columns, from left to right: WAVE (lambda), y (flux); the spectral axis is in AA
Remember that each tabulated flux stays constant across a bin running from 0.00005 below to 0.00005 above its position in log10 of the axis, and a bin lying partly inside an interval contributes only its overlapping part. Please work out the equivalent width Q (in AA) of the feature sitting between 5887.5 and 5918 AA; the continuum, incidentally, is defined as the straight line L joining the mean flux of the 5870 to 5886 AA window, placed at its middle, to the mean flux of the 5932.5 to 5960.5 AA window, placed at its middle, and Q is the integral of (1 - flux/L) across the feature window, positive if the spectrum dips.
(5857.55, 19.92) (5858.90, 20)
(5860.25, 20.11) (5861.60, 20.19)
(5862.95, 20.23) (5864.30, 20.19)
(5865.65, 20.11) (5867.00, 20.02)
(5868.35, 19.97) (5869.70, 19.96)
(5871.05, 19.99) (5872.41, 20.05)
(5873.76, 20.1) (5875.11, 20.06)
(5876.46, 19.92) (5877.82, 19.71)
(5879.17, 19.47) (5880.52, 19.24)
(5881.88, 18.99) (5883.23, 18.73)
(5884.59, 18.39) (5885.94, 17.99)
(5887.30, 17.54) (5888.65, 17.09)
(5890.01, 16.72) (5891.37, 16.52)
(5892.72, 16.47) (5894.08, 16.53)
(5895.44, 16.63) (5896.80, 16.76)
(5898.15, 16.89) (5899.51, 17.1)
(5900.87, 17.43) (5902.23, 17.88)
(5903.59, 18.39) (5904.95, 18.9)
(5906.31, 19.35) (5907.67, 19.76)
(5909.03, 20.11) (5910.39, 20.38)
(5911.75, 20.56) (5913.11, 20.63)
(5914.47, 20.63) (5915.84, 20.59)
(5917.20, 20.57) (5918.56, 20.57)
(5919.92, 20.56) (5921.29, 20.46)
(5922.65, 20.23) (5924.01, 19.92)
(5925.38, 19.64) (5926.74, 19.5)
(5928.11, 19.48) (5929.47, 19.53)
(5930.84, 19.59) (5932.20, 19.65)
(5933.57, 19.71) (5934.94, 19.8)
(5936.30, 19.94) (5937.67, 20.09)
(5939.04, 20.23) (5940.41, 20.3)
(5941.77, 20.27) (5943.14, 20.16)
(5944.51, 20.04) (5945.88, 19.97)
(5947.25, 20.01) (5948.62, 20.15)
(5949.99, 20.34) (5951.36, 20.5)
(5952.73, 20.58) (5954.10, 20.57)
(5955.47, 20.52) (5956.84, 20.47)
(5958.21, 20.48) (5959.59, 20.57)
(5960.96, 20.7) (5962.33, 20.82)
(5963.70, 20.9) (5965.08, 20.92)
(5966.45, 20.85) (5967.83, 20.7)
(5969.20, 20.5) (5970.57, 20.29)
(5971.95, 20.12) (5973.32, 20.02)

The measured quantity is 2.0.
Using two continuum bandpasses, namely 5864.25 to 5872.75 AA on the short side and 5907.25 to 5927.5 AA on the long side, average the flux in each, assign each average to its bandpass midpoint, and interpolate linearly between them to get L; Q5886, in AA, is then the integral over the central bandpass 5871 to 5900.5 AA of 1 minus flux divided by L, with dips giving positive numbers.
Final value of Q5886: 2.8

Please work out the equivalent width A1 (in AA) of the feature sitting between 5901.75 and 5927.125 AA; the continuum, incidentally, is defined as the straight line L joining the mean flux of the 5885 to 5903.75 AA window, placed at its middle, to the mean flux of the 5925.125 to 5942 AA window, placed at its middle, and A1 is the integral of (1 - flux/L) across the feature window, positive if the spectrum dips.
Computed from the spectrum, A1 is -2.0 AA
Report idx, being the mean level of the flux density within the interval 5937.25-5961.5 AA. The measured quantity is 20.3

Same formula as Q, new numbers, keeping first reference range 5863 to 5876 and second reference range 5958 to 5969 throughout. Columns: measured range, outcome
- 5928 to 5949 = 0.6 AA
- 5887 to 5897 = 1.7 AA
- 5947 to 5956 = 0.1 AA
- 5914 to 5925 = 0.0 AA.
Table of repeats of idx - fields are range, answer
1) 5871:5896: 18.4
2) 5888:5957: 19.4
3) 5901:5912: 19.3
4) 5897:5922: 19.4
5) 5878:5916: 18.4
